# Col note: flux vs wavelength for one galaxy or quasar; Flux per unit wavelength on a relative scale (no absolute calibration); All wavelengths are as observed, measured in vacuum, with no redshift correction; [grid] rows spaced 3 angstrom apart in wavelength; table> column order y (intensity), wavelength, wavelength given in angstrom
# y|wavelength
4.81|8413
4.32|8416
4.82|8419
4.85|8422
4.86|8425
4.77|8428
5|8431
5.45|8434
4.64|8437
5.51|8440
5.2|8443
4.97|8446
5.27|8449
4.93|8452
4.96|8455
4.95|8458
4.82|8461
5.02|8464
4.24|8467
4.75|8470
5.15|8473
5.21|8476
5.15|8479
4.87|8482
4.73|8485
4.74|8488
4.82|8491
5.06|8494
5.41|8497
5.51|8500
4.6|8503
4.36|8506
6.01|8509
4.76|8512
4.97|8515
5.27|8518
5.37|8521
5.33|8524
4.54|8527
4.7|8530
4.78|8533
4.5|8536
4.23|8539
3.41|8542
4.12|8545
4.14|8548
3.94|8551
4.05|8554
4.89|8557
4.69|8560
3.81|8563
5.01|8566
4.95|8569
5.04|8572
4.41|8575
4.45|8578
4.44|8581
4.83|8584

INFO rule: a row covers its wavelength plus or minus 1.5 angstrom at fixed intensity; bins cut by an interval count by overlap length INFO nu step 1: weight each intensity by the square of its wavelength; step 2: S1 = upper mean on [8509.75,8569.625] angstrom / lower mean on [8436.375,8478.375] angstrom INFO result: 0.94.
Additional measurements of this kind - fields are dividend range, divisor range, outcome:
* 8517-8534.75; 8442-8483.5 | 1.02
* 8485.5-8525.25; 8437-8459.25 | 1.01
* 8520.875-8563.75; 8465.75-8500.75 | 0.90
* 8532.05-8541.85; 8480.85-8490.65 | 0.92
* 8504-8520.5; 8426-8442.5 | 1.02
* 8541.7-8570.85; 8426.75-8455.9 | 0.88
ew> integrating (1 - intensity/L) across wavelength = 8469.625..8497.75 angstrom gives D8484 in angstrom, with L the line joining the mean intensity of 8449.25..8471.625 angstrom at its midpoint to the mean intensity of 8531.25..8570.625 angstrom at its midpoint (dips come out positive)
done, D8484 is -1.6 angstrom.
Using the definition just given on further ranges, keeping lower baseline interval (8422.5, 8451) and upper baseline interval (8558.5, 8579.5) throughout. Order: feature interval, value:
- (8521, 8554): 2.31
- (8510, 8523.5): -0.98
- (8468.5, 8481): -0.30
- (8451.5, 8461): 0.13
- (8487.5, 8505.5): -0.51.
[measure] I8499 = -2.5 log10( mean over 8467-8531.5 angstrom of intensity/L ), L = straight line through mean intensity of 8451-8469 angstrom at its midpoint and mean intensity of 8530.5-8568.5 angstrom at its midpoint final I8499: -0.09 mag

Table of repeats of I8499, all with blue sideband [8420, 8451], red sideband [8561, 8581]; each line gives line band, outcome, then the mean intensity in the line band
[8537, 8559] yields 0.13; 4.13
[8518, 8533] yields -0.05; 4.99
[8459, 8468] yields 0.05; 4.73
